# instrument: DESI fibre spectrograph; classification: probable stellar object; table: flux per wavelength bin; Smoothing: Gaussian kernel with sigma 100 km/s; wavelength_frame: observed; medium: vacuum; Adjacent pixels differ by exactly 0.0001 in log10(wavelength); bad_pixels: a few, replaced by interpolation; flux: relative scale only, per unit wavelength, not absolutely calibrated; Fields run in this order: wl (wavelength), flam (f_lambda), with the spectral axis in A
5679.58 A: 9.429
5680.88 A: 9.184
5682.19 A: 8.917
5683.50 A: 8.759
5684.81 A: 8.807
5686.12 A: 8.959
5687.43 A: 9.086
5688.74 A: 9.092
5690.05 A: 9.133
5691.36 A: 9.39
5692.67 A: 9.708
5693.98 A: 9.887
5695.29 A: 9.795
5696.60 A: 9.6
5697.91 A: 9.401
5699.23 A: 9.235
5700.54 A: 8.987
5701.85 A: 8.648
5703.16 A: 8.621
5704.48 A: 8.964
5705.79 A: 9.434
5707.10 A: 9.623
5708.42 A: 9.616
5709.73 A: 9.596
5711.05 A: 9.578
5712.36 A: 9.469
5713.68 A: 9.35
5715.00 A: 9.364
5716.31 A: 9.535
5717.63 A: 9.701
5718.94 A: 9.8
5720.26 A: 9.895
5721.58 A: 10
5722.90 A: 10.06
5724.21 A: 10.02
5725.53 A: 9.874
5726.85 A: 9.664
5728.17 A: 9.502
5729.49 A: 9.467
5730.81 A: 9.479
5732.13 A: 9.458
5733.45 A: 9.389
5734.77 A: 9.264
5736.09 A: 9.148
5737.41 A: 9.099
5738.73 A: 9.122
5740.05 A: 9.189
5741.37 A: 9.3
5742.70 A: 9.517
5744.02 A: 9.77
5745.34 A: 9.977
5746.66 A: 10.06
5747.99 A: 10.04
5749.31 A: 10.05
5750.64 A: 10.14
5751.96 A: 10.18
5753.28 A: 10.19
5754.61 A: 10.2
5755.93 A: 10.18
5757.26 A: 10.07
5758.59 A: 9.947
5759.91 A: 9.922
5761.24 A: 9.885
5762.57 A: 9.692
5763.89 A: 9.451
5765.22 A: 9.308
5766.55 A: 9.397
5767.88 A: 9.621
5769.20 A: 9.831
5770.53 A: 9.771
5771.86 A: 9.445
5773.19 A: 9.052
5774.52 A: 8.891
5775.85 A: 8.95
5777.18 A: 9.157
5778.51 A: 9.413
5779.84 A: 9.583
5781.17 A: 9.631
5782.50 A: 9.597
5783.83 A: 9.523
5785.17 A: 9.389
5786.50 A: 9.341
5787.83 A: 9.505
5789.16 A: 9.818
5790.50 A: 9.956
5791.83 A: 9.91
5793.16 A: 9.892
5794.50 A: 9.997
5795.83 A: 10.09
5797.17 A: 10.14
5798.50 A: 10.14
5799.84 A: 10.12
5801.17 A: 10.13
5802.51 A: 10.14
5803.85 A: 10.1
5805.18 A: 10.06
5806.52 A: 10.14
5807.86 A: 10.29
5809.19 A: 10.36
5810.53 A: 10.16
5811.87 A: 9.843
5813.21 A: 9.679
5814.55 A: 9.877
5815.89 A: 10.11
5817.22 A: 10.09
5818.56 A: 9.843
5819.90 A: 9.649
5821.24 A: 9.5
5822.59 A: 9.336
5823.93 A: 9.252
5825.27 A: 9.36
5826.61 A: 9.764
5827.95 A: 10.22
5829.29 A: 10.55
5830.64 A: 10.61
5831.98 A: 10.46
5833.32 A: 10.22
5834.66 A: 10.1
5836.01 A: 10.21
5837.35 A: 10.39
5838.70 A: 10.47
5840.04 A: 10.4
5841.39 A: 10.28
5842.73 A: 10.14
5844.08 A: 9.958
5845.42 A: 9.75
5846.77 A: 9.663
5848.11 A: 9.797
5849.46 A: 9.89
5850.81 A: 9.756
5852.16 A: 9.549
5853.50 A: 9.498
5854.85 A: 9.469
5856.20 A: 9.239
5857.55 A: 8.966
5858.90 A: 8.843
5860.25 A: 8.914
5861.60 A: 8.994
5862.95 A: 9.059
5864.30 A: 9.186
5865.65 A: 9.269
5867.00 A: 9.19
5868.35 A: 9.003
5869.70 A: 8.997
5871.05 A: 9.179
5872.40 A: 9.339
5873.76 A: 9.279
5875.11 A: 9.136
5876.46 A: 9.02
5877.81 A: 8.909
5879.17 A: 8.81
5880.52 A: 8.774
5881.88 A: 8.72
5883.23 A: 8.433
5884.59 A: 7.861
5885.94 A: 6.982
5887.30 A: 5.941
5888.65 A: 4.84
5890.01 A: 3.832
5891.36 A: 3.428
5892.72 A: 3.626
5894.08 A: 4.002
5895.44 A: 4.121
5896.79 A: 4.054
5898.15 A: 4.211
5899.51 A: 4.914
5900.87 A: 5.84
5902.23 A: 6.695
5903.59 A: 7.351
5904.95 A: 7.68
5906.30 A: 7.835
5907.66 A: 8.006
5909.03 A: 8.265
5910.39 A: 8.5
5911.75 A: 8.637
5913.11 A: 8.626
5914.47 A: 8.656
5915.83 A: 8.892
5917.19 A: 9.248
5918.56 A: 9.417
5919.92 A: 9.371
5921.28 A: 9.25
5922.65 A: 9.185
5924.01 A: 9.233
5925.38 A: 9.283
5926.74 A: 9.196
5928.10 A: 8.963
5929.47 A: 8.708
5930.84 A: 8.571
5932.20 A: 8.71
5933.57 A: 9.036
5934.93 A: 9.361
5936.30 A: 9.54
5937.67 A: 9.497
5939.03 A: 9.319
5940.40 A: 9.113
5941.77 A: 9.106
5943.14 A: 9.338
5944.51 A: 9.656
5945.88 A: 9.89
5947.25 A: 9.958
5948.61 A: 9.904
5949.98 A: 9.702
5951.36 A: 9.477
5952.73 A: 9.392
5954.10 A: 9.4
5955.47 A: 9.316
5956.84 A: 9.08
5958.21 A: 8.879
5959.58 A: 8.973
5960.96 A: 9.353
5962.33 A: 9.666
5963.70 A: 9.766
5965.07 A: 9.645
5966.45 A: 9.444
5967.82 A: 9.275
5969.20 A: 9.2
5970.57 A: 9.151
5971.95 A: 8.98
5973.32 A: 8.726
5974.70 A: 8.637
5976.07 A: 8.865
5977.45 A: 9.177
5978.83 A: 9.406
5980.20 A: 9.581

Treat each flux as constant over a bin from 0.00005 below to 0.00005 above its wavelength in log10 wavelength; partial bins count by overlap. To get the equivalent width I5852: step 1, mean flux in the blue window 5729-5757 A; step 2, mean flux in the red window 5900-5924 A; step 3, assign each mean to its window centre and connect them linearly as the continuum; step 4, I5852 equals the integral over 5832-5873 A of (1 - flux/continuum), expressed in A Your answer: -3.7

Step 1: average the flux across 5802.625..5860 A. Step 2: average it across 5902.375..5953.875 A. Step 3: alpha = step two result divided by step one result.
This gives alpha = 0.9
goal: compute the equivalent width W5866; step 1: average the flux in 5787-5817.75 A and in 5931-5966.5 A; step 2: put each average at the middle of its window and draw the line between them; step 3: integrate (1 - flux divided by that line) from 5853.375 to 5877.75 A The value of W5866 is 1.6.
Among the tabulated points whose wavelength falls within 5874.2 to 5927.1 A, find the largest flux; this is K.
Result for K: 9.417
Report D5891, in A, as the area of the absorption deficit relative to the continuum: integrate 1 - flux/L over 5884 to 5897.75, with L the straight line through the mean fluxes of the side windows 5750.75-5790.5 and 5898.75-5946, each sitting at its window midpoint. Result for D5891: 6.2 A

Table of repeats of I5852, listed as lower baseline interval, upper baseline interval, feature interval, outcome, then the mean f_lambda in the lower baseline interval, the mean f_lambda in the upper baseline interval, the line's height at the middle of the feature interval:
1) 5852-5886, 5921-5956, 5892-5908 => 6.11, 8.97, 9.31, 9.12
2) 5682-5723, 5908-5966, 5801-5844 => -3.54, 9.37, 9.21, 9.29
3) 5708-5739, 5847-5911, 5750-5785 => -2.27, 9.57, 7.78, 9.06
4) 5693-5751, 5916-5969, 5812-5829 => -0.55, 9.54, 9.32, 9.44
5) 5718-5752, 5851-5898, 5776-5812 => -3.98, 9.66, 7.81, 8.88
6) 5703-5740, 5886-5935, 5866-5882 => -2.63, 9.51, 7.35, 7.77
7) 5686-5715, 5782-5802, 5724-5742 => 0.19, 9.33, 9.84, 9.51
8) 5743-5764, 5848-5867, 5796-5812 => -0.81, 9.99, 9.29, 9.65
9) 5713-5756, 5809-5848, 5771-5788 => 0.85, 9.69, 10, 9.84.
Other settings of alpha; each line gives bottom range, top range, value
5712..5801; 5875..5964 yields 0.85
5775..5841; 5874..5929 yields 0.75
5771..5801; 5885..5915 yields 0.64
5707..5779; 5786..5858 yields 1.03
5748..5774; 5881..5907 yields 0.59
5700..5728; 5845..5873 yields 0.98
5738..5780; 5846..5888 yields 0.93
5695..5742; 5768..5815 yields 1.03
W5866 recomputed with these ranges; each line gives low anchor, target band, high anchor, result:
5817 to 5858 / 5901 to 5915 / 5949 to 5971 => 2.4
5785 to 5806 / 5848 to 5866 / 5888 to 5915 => -3.6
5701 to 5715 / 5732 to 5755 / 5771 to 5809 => -0.5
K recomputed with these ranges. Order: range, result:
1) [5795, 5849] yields 10.61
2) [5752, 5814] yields 10.36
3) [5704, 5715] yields 9.623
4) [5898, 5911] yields 8.5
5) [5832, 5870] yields 10.47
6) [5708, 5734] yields 10.06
